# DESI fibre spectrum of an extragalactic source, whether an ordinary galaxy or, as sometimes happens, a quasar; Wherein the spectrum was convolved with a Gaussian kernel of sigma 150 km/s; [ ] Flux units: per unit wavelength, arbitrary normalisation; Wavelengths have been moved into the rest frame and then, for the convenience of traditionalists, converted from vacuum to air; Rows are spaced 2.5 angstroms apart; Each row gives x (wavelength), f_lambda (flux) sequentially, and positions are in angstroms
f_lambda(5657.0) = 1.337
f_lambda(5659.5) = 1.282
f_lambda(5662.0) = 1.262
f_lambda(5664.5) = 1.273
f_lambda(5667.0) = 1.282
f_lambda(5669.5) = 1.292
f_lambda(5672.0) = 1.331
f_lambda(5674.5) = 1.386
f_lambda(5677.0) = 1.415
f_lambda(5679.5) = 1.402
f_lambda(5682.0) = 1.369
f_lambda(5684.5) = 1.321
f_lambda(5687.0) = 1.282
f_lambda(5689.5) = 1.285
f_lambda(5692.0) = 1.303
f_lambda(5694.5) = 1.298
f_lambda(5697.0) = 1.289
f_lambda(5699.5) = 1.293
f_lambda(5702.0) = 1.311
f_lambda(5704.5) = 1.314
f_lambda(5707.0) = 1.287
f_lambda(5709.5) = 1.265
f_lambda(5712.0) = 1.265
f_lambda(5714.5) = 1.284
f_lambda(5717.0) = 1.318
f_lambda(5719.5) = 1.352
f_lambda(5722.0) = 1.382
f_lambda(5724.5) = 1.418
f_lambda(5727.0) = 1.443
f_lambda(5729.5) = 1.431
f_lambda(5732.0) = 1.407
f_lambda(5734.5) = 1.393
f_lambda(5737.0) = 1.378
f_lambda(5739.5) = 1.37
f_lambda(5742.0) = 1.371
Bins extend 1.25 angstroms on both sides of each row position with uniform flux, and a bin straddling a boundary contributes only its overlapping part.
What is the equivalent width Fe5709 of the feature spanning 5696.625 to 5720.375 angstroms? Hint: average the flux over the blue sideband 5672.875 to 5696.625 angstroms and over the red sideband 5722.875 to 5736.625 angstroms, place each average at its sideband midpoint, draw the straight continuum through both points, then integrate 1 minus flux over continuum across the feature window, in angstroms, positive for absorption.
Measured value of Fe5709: 1.4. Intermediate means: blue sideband 1.34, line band 1.3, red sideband 1.41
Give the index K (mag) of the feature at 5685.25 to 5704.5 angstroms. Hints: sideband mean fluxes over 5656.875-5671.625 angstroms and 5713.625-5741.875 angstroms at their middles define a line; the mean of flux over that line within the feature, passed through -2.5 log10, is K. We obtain 0.03 mag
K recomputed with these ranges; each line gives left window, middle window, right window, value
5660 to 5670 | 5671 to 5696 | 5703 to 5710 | -0.05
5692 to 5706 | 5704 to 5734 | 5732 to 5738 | 0.00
